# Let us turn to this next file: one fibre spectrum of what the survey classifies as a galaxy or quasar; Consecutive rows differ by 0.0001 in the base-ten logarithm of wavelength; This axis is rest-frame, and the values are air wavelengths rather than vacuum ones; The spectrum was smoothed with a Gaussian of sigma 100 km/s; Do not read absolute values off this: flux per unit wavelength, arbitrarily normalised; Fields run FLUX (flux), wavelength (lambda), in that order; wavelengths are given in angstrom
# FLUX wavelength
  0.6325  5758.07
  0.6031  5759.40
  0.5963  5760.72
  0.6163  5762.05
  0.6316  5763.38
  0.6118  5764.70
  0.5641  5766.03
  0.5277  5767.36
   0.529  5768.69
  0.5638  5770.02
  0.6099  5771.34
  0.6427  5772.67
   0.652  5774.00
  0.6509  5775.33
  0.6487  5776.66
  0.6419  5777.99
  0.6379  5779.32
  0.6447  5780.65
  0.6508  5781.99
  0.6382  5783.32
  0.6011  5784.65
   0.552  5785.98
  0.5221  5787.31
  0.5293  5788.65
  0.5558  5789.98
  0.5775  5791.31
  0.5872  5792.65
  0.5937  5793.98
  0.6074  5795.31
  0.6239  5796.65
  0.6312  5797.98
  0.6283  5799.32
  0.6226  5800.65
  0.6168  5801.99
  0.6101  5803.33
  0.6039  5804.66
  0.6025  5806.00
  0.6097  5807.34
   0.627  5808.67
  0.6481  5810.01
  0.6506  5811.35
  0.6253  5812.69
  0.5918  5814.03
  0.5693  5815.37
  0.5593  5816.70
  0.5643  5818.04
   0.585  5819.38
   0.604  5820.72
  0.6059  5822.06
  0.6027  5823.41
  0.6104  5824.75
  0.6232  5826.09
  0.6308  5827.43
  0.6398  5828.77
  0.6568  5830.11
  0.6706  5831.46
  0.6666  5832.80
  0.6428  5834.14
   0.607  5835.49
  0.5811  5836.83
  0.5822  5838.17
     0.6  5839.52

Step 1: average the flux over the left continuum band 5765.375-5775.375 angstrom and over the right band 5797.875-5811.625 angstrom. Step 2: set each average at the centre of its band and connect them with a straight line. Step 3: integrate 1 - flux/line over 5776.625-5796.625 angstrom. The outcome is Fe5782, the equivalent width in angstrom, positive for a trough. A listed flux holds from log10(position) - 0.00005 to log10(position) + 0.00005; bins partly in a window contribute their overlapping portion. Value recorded 0.2 angstrom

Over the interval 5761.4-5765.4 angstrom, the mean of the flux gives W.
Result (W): 0.62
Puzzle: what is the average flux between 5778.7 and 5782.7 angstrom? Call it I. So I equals 0.643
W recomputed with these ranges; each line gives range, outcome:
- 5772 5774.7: 0.647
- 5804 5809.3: 0.611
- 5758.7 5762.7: 0.605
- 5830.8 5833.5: 0.67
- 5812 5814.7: 0.608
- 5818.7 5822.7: 0.598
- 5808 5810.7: 0.638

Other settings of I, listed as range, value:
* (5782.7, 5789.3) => 0.568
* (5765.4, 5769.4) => 0.54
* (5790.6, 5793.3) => 0.581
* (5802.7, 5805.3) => 0.608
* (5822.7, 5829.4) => 0.621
